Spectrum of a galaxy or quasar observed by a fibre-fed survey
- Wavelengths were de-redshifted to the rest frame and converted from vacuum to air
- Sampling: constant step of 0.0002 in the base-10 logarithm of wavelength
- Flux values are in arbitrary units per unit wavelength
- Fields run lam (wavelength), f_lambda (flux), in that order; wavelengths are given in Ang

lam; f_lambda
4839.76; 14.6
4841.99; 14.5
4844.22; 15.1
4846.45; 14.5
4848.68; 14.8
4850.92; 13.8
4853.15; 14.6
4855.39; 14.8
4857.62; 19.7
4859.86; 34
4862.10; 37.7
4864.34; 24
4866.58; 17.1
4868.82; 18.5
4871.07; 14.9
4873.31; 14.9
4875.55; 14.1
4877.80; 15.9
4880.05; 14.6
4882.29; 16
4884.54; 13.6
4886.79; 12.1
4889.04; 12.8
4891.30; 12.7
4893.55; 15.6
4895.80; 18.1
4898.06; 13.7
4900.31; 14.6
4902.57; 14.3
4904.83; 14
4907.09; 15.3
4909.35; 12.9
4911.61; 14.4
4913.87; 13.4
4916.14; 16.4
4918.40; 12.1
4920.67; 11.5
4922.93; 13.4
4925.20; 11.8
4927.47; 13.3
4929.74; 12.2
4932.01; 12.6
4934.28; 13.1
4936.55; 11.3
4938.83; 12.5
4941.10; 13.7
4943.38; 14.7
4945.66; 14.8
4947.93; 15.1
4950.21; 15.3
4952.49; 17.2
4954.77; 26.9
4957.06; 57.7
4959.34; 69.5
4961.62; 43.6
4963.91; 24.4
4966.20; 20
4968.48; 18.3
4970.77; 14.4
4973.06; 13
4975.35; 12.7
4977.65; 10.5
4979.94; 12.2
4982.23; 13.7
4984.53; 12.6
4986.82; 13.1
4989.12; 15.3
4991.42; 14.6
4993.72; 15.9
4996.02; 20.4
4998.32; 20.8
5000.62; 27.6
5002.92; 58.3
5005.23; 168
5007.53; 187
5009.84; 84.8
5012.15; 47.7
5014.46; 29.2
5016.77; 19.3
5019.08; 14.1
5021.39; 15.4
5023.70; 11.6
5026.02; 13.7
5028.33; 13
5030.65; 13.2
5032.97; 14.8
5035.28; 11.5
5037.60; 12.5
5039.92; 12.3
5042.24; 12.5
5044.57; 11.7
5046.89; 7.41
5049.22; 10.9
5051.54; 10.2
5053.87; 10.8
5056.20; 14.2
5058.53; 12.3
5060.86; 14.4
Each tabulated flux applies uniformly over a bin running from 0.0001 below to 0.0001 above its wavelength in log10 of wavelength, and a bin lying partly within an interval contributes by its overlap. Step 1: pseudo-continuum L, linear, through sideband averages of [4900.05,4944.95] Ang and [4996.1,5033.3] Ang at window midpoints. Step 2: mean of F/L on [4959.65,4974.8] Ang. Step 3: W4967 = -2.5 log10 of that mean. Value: 0.16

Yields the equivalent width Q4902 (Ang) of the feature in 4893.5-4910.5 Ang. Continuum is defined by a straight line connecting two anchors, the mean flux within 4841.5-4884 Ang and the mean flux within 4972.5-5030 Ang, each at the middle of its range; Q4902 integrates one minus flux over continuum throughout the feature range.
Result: 6.0 Ang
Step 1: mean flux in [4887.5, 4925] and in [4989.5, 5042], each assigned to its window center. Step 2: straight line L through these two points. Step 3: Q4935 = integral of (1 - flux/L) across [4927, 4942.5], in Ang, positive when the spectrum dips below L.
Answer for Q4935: 5.6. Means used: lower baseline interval 14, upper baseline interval 36.7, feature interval 12.7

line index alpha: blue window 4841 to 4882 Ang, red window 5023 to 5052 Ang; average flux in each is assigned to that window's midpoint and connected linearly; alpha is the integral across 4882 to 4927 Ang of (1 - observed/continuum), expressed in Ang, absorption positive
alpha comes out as 7.5 Ang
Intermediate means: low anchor 18.2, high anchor 12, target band 13.9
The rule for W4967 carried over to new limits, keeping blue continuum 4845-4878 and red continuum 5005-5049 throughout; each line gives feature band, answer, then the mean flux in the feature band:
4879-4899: 0.430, 14.4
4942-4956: 0.457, 17.5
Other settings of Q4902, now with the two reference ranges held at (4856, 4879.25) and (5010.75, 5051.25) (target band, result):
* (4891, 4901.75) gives 2.65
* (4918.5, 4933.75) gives 5.34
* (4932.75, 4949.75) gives 4.62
